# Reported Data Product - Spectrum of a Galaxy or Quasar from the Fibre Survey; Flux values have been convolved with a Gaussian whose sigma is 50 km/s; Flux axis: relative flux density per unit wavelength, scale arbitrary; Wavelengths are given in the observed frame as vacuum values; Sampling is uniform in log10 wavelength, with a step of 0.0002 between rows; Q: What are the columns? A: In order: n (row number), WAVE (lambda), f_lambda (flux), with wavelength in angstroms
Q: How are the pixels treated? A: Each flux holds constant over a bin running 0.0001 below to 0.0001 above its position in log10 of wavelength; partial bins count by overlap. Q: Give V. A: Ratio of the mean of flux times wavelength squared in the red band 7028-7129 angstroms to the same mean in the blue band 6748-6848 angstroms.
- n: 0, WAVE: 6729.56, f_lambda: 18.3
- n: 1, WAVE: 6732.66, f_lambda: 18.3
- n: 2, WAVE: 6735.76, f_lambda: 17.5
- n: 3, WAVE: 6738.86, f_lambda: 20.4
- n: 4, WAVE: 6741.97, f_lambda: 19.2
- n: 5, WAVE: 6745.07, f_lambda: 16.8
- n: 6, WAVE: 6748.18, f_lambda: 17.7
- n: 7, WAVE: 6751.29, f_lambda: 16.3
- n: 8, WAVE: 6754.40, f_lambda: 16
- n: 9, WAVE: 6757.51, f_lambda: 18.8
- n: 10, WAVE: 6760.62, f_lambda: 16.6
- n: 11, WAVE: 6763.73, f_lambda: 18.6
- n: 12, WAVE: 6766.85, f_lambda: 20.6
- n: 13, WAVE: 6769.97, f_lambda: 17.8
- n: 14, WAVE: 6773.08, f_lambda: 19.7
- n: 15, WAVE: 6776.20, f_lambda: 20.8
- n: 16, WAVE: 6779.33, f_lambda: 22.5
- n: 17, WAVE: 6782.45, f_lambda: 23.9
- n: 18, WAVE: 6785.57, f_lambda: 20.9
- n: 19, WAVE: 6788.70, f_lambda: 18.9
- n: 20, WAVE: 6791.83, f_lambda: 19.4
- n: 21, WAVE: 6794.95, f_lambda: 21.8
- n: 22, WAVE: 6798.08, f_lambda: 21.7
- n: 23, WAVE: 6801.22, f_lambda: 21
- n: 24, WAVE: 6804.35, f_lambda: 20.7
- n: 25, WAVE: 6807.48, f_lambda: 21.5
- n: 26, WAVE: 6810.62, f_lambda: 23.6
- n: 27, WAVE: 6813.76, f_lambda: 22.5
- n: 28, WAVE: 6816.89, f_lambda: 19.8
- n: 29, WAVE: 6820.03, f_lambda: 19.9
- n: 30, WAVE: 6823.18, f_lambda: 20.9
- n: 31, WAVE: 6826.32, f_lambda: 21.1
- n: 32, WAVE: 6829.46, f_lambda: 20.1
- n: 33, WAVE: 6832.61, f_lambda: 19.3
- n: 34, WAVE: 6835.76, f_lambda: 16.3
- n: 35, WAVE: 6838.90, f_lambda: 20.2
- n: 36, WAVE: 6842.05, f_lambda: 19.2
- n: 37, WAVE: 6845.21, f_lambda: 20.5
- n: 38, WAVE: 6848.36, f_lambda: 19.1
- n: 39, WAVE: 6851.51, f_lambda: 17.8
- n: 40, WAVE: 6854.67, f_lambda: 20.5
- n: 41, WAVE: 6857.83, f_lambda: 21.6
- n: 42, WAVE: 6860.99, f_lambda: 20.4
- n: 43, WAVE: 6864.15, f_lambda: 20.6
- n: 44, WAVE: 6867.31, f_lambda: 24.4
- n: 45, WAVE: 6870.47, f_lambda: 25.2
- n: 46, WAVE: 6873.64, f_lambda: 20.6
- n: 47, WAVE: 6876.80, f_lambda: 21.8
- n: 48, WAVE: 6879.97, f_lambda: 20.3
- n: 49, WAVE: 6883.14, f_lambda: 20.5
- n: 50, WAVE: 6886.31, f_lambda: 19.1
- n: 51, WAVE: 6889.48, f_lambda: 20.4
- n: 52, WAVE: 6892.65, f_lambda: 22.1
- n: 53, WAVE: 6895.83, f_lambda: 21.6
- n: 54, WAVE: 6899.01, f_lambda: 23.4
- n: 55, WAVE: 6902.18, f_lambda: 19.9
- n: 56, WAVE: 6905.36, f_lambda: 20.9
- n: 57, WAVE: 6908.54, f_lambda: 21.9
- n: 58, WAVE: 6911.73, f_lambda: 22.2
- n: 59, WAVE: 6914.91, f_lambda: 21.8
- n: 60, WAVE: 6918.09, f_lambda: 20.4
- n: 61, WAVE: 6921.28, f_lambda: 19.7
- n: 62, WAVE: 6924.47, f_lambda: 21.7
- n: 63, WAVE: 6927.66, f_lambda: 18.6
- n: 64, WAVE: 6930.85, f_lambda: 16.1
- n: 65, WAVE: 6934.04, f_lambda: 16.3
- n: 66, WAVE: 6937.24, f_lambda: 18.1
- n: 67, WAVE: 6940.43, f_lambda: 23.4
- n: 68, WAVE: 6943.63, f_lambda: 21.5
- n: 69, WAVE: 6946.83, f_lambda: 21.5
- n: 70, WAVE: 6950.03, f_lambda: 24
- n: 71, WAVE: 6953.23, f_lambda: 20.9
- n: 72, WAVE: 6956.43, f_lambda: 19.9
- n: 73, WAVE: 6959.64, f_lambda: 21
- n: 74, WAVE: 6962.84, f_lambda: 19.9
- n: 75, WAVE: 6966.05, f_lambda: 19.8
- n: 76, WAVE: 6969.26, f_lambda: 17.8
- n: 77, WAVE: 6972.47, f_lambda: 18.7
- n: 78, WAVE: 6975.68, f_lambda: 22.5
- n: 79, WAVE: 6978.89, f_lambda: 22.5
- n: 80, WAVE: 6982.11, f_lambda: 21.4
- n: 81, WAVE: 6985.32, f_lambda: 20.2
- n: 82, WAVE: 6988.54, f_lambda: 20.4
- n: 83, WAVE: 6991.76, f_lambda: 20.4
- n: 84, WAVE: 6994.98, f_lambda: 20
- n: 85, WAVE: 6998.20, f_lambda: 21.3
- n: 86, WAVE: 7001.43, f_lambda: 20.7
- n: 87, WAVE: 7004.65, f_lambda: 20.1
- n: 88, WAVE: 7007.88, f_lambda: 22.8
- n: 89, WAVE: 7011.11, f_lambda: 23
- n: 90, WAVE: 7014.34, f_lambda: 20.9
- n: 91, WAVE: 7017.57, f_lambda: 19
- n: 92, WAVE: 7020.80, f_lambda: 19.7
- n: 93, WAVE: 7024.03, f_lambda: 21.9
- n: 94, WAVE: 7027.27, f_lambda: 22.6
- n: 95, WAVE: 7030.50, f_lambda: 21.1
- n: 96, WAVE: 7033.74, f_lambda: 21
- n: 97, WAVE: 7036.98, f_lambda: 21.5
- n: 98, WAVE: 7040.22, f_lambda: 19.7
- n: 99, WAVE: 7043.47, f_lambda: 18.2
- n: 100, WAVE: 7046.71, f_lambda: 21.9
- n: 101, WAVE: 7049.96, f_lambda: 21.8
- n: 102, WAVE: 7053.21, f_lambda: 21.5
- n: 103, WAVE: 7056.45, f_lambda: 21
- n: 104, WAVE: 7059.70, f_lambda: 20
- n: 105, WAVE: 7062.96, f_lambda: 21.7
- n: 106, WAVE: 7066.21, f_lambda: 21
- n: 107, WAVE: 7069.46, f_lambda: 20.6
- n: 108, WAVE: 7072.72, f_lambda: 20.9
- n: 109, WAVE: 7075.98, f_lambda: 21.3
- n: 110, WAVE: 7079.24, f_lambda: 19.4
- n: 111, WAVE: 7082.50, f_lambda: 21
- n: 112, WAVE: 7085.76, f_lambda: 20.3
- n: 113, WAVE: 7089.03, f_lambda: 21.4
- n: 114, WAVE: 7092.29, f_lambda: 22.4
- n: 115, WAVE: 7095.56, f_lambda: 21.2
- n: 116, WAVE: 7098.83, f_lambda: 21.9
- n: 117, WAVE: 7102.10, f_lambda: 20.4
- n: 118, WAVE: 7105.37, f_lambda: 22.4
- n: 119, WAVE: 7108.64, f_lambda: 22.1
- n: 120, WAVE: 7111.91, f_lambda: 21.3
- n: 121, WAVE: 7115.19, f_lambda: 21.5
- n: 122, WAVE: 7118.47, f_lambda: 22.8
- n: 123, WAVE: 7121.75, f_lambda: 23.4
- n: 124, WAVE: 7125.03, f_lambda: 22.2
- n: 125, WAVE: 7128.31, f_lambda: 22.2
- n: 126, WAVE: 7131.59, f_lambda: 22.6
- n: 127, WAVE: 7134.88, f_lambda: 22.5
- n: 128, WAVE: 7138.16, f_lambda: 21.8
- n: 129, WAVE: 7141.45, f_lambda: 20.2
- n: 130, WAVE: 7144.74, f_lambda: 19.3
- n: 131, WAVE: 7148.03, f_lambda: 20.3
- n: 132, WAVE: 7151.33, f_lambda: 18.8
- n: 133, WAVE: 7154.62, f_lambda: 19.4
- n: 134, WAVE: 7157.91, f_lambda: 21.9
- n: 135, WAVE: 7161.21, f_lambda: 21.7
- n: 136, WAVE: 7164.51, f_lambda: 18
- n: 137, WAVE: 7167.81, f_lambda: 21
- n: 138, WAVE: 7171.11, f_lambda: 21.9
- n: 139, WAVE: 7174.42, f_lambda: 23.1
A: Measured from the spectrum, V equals 1.15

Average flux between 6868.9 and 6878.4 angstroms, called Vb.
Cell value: 22.5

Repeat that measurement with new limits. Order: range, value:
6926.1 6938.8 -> 17.3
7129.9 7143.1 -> 21.8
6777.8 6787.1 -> 22.5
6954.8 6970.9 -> 19.7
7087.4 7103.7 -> 21.5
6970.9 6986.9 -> 21.1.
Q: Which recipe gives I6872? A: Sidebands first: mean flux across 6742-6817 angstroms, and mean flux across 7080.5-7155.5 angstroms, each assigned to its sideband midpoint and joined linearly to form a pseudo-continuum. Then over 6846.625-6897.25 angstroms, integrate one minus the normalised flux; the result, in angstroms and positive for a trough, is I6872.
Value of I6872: -1.7 angstroms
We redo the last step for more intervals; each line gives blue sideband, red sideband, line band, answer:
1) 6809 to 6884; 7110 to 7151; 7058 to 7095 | 0.9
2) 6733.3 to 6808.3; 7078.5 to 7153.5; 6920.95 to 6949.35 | 0.8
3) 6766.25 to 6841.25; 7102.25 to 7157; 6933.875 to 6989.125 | 0.9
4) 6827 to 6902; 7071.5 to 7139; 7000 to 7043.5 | 0.7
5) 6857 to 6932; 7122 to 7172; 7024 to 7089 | 0.3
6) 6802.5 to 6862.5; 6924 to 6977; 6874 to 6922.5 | -2.2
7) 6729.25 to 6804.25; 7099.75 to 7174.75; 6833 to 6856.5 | 0.8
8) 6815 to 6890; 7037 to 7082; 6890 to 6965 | -0.7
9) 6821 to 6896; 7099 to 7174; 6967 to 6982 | 0.3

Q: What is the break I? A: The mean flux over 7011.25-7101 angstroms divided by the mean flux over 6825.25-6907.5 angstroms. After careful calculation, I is 1.0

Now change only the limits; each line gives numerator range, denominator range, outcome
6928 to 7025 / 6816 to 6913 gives 0.99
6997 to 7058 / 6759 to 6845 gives 1.03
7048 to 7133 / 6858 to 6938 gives 1.03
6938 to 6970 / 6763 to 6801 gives 1.02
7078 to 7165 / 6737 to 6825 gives 1.07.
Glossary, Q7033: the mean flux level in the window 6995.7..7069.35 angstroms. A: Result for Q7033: 21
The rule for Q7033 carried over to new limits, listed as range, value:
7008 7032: 21.3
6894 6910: 21.5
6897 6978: 20.5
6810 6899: 20.7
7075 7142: 21.7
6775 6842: 20.8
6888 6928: 21.2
